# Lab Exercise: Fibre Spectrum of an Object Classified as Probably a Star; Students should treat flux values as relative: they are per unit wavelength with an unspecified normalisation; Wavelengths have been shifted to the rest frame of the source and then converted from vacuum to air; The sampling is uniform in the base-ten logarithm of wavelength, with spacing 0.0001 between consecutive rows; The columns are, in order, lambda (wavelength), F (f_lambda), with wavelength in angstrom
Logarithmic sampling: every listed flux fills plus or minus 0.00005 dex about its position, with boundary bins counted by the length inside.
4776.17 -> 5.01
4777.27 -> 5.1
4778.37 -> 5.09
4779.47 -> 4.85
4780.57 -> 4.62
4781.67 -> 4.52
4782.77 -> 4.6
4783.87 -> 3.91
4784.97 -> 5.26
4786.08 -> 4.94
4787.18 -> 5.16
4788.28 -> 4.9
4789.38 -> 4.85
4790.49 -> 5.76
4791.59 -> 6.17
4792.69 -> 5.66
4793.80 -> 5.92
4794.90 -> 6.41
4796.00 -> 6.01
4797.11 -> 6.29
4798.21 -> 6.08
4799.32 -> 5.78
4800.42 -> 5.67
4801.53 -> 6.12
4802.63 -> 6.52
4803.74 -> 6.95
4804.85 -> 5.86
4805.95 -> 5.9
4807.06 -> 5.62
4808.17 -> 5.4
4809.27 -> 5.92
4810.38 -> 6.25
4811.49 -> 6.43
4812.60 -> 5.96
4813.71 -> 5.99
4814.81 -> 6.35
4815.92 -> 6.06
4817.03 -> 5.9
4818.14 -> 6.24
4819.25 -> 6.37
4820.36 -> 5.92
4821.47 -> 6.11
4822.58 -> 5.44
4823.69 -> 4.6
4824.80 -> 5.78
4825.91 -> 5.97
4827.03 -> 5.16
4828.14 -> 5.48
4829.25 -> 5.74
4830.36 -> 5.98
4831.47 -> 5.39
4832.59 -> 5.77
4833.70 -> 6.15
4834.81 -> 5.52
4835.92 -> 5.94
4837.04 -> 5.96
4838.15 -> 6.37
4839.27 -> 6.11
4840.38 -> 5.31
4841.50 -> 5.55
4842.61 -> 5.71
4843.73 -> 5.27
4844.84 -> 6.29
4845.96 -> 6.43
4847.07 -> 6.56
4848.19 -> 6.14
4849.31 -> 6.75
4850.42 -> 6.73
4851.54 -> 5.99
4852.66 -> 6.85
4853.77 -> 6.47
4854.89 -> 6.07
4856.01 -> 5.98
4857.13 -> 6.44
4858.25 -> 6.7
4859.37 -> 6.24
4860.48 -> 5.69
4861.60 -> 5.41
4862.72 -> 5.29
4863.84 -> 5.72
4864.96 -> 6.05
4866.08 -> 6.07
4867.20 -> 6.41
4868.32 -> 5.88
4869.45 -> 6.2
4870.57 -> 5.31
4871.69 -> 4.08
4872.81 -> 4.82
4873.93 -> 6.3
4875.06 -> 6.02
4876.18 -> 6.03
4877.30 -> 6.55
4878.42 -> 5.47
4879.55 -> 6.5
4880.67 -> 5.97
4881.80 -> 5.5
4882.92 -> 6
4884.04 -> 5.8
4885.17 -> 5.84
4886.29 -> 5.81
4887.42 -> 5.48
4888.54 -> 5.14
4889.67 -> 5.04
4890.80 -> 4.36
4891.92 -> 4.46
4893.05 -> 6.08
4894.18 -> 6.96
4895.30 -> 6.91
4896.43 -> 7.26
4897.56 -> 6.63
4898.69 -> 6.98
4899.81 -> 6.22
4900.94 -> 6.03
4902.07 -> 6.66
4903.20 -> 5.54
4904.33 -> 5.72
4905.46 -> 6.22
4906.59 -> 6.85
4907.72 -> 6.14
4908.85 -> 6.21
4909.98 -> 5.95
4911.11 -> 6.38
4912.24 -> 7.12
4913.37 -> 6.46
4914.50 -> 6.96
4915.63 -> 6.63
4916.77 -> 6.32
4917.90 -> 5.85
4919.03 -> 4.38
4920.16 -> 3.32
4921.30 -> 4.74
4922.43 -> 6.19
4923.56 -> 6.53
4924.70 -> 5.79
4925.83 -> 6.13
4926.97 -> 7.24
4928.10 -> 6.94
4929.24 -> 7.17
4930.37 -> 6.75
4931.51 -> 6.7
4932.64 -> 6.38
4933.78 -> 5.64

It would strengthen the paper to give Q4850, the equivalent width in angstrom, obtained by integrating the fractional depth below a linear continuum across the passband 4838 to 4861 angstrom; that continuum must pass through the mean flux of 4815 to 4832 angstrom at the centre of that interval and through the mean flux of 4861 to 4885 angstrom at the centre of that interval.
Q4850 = -1.6 angstrom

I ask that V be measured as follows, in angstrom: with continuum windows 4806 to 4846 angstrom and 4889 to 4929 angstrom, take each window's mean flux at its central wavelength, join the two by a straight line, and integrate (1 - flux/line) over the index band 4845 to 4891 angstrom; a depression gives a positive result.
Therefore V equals 0.4 angstrom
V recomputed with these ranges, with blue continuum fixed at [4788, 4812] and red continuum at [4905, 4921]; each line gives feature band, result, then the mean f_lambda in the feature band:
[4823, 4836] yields 0.8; 5.61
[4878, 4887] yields 0.2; 5.86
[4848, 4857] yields -0.6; 6.38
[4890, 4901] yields -0.3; 6.17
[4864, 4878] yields 0.5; 5.8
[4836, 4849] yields 0.0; 5.98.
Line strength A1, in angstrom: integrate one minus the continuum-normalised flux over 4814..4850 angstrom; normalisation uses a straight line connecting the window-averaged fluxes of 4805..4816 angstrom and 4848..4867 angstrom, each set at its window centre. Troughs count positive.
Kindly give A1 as 1.0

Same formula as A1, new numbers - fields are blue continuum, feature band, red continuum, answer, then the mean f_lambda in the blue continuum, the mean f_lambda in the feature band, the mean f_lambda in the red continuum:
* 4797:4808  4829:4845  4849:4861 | 1.17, 6.05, 5.79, 6.35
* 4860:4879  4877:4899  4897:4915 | 0.50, 5.72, 5.92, 6.38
